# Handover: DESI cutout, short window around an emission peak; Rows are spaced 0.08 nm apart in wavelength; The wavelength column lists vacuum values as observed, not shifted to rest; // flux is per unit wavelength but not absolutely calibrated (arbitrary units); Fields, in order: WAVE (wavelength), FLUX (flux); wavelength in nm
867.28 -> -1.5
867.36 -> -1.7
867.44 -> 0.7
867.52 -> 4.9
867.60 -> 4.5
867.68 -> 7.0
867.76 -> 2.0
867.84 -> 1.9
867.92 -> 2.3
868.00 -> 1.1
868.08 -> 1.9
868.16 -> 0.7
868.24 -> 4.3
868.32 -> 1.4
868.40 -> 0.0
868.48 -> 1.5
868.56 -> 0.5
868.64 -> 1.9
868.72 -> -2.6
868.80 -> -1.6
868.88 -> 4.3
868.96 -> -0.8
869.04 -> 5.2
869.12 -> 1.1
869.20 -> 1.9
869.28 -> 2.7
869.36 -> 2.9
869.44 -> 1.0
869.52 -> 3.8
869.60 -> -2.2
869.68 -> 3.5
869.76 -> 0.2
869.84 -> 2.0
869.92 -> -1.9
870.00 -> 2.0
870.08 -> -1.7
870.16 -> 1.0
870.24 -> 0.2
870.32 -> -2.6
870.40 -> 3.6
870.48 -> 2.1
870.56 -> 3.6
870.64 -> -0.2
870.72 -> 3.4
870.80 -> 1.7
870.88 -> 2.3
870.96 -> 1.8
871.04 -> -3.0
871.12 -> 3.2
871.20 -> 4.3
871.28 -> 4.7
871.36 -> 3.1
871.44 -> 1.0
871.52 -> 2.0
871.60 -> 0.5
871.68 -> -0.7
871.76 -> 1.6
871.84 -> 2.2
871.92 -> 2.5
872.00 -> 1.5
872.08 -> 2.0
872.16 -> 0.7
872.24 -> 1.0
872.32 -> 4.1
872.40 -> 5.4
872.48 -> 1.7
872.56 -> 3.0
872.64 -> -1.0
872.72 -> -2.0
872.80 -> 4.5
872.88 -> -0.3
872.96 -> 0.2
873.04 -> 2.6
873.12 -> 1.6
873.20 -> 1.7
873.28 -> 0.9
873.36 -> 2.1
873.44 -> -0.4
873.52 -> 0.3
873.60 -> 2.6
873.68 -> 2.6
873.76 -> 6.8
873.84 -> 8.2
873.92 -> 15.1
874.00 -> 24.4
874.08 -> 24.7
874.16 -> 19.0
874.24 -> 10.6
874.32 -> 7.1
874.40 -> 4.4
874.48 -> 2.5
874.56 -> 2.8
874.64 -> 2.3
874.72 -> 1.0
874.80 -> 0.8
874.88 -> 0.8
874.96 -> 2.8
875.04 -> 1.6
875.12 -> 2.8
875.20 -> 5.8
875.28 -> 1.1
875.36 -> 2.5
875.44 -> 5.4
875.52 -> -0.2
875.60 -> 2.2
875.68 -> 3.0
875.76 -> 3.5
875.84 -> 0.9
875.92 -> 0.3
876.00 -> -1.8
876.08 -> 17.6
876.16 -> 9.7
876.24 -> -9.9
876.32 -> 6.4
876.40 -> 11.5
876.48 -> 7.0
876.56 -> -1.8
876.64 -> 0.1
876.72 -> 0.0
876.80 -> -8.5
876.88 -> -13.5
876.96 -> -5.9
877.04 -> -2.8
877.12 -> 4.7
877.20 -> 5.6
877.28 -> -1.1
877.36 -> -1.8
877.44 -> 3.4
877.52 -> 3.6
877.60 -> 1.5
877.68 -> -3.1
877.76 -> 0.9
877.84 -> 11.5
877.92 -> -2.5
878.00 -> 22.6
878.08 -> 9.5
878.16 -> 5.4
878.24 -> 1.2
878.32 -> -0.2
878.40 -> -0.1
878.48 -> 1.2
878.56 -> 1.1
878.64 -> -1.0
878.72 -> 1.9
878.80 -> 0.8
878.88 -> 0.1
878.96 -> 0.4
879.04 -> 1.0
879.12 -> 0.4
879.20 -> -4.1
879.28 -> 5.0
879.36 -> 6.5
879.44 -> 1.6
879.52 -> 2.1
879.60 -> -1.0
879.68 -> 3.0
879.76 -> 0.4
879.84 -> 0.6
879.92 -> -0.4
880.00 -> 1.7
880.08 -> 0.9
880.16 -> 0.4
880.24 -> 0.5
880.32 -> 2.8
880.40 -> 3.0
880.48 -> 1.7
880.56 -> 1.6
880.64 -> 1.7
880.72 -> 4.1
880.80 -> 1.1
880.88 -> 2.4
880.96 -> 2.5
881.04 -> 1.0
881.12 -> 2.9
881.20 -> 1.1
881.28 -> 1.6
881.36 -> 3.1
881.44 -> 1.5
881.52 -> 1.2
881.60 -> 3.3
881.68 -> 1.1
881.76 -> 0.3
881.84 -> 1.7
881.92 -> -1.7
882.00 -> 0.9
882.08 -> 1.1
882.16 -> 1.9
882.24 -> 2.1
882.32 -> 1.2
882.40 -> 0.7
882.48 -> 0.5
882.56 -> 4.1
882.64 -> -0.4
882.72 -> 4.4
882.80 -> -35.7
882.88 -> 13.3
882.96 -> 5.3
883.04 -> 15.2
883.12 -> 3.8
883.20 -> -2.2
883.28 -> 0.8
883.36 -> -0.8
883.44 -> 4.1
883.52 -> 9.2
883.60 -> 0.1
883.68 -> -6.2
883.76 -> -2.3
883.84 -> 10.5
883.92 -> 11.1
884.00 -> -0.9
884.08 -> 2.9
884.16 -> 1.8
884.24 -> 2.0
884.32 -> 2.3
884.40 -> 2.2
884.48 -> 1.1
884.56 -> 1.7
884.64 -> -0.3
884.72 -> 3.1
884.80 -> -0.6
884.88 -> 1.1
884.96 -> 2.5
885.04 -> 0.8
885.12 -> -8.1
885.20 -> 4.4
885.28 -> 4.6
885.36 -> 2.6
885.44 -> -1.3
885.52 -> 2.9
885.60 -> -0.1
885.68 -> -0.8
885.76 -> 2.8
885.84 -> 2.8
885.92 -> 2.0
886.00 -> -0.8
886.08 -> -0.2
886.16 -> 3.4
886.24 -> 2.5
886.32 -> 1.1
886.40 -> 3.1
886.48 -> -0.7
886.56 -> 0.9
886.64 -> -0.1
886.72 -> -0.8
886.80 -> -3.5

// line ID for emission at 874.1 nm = [O III]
